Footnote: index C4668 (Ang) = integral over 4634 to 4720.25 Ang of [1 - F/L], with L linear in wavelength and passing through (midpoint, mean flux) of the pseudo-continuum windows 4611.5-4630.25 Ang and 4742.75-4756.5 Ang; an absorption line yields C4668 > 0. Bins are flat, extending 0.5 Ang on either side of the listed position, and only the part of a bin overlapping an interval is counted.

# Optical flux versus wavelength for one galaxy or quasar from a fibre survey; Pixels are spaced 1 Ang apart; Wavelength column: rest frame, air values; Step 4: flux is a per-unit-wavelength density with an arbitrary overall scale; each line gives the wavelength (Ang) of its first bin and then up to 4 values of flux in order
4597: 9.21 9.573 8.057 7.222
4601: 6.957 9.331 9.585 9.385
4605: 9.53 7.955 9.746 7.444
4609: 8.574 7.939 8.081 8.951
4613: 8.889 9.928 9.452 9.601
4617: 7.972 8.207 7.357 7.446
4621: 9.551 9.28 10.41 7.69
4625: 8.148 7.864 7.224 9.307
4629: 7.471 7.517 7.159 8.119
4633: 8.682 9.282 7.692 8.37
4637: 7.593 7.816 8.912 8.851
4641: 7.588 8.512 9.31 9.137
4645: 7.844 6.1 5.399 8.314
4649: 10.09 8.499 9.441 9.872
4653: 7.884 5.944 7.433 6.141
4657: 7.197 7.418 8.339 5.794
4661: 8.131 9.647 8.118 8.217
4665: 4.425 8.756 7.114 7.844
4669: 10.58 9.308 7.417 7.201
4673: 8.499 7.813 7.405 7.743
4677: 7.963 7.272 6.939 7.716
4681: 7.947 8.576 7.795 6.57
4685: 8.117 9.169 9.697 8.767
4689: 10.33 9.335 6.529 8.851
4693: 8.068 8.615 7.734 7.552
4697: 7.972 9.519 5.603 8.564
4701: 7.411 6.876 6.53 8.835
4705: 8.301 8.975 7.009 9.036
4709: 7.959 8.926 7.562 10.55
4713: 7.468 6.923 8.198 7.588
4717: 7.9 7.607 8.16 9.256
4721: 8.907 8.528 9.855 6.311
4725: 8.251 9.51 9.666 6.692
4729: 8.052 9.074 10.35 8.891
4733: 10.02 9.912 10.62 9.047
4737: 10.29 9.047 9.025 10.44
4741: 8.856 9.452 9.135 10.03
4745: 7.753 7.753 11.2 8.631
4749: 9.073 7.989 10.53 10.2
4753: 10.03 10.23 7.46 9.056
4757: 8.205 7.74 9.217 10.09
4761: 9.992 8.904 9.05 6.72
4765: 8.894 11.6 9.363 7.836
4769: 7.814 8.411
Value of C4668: 8.0 Ang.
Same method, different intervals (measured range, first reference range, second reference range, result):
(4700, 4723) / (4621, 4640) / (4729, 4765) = 2.0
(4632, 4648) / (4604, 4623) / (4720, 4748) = 1.3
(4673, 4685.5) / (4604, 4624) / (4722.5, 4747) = 1.8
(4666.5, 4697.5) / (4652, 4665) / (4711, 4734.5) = -1.0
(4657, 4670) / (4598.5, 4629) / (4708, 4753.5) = 1.2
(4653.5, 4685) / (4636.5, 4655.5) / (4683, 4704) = 1.8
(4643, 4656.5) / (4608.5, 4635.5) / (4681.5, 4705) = 0.7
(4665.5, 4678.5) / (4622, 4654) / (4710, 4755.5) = 0.6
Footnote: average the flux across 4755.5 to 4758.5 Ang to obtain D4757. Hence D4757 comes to 8.33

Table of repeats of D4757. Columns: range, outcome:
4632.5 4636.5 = 8.51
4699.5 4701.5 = 7.99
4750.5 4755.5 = 9.69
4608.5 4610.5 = 8.26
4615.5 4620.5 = 8.12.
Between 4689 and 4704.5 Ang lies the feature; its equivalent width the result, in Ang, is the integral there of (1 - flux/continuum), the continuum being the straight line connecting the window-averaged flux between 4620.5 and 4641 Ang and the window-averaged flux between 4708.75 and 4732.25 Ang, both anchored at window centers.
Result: 0.8 Ang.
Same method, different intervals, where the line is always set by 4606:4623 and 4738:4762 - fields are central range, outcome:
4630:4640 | 0.7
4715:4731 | 1.2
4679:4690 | 0.6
